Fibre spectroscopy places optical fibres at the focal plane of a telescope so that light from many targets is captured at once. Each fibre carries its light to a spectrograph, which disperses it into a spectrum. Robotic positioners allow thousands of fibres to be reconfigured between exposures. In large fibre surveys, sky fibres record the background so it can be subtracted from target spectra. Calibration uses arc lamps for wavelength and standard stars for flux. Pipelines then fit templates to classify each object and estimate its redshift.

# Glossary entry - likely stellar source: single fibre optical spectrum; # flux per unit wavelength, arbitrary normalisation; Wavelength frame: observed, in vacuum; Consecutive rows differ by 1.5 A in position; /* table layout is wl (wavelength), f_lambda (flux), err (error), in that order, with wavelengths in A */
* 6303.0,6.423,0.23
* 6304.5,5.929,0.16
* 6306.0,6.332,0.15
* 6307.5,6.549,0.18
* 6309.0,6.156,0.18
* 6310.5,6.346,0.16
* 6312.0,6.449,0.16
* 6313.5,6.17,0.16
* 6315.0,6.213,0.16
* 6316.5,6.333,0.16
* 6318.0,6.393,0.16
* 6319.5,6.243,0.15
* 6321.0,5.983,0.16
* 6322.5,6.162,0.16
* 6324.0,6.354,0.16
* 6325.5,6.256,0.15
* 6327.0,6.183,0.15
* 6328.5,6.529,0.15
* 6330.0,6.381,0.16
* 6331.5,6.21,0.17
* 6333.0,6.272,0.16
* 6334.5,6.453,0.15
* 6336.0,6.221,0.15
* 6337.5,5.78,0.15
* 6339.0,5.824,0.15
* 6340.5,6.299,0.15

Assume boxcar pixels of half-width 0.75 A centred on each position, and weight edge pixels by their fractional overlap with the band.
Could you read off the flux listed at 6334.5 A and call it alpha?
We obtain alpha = 6.453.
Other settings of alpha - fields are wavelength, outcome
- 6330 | 6.381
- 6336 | 6.221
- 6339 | 5.824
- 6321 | 5.983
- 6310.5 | 6.346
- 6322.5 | 6.162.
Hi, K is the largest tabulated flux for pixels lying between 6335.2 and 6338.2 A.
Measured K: 6.221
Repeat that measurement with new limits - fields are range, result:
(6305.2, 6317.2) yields 6.549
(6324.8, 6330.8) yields 6.529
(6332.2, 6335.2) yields 6.453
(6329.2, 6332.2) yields 6.381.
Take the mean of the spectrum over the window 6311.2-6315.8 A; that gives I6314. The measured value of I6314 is 6.28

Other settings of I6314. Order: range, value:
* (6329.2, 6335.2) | 6.33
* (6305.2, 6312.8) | 6.36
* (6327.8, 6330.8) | 6.45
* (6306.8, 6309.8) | 6.35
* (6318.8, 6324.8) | 6.19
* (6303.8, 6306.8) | 6.14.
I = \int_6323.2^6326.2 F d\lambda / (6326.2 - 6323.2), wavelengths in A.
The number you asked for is 6.3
